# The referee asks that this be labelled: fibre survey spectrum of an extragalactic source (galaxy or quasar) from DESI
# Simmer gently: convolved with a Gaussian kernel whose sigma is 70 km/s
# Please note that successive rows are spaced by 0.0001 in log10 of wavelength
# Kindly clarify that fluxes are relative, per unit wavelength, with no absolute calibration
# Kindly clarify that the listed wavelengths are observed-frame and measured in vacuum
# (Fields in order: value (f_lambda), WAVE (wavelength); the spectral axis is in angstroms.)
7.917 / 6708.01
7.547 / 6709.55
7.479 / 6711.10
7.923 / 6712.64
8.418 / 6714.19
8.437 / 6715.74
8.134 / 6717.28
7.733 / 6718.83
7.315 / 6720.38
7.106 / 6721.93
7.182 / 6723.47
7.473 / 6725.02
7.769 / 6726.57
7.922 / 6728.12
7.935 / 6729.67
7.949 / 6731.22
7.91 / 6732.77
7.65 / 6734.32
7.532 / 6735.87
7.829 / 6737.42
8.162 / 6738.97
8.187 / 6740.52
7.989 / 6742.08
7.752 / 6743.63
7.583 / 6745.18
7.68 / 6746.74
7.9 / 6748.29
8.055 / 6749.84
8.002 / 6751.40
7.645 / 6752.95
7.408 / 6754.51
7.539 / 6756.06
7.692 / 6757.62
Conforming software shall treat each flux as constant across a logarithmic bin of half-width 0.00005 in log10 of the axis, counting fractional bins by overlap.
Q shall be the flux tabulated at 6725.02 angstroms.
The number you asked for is 7.473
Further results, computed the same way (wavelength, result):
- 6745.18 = 7.583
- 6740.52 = 8.187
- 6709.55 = 7.547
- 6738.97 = 8.162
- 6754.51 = 7.408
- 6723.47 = 7.182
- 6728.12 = 7.922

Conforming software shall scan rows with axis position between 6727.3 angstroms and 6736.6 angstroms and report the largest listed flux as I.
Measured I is 7.949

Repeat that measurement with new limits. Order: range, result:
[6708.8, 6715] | 8.418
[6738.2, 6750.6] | 8.187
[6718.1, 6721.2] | 7.733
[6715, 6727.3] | 8.437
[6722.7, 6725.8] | 7.473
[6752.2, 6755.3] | 7.645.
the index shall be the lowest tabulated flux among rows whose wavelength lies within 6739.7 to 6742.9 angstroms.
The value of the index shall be 7.989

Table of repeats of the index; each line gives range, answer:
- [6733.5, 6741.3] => 7.532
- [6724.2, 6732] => 7.473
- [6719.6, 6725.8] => 7.106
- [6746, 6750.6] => 7.68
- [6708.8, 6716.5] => 7.479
